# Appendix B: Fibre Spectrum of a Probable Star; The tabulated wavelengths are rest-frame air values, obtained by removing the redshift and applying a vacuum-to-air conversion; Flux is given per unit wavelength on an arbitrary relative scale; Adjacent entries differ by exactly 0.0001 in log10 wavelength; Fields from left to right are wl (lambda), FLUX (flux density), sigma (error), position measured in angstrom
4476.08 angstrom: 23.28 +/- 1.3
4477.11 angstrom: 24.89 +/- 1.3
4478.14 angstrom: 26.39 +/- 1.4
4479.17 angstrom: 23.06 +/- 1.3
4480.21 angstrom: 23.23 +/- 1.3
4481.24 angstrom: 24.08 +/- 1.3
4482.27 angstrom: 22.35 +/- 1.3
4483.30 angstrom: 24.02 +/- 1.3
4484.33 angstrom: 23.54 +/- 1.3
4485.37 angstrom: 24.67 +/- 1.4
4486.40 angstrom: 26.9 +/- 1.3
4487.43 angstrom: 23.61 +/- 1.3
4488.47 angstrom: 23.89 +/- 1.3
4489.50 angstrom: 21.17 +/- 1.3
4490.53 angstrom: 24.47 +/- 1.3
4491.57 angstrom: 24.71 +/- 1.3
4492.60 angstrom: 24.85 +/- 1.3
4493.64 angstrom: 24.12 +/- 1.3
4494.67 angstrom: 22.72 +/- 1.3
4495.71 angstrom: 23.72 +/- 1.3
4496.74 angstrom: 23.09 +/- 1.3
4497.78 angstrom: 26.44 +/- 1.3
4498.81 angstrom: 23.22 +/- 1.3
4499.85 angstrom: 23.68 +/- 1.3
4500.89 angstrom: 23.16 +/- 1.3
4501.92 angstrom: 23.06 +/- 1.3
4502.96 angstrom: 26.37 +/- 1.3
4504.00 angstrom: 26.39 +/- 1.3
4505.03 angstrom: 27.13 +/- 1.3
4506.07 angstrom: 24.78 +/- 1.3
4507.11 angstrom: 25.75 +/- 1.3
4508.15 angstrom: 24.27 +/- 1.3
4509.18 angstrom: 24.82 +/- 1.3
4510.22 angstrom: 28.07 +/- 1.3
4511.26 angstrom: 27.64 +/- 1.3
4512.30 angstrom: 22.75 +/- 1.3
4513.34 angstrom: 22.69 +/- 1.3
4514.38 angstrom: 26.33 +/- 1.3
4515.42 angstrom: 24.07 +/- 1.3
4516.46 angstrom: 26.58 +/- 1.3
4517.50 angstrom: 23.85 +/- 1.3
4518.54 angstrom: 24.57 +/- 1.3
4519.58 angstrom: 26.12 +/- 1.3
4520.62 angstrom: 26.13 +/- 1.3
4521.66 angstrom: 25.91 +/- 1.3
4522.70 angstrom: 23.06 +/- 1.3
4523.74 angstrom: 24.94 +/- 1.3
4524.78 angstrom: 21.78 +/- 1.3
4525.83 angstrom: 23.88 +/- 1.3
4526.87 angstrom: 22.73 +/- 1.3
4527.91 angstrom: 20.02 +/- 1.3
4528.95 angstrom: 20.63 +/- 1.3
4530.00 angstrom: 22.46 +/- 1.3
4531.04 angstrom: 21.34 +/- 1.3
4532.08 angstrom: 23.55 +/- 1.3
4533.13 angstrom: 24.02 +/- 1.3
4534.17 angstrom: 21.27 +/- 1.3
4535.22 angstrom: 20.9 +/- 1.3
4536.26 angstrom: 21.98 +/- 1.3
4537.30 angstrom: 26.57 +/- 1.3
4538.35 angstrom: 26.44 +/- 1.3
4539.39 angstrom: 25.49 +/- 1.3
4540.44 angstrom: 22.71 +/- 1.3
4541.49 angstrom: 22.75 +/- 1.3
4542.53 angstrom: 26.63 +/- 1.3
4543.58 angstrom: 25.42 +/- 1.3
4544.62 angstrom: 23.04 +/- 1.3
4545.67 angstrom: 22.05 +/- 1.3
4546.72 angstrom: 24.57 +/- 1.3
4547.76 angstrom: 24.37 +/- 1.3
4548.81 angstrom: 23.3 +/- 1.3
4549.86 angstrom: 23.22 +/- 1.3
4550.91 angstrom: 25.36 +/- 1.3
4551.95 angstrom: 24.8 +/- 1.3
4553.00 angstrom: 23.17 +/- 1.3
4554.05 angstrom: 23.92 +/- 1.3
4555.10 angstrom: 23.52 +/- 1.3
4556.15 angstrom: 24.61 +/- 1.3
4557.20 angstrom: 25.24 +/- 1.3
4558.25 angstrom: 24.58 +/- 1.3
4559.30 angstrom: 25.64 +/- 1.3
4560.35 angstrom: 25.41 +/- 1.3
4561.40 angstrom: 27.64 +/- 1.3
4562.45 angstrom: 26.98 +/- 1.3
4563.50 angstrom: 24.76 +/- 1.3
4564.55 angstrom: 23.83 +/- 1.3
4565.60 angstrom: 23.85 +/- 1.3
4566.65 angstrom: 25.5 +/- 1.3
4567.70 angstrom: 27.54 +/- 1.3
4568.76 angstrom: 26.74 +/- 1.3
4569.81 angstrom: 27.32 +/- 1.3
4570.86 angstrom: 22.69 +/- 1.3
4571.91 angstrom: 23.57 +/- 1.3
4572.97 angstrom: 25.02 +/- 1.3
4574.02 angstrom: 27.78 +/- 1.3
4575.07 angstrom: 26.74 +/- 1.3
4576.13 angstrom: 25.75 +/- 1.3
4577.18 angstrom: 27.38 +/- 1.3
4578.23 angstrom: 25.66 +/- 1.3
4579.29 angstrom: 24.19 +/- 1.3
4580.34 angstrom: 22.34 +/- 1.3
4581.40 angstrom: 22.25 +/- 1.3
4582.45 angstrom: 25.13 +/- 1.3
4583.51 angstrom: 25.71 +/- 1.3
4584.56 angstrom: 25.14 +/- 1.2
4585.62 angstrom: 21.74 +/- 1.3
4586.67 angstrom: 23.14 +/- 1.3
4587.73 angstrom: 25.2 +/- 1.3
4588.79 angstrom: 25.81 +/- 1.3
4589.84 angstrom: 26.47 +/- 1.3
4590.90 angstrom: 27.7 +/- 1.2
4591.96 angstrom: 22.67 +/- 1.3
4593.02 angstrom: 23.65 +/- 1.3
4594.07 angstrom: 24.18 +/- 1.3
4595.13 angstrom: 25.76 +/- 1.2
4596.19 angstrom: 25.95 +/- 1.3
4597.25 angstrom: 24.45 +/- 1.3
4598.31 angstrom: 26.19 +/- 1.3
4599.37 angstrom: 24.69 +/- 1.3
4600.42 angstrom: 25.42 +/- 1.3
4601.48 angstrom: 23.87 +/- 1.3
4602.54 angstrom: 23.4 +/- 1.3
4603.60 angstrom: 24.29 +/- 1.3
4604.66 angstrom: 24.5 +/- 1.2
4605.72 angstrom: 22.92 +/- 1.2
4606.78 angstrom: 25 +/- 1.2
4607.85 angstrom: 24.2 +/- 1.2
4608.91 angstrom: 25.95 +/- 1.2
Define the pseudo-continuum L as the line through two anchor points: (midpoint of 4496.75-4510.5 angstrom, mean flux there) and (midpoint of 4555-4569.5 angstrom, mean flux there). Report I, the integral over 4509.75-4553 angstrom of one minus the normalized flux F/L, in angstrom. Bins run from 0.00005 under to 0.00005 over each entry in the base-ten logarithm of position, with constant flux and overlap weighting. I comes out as 2.2 angstrom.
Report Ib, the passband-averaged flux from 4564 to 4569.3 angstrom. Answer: 25.5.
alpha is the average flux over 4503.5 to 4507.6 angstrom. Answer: 26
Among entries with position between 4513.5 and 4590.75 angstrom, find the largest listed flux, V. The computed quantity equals 27.78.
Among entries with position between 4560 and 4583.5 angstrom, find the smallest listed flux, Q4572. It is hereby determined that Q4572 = 22.25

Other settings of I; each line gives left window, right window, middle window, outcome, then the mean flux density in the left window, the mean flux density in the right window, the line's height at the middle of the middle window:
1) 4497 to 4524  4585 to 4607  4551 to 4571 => -0.3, 25.1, 24.6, 24.8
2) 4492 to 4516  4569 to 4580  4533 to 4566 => 1.3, 24.7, 25.6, 25.3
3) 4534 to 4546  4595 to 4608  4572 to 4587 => -0.3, 23.9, 24.6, 24.4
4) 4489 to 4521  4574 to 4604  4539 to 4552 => 0.4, 24.7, 24.9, 24.8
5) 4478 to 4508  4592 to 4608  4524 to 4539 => 1.0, 24.3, 24.5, 24.4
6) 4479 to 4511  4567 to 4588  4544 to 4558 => 0.5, 24.4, 25.1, 24.8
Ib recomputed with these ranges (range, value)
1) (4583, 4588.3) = 24.2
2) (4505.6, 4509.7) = 24.9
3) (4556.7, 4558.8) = 24.9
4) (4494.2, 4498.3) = 24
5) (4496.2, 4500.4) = 24.1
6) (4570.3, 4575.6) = 25.2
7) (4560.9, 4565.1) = 25.8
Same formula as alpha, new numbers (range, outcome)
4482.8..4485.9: 24.1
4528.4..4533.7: 22.4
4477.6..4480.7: 24.2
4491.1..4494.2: 24.6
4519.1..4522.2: 26.1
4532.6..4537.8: 22.9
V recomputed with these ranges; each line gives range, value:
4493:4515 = 28.07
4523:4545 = 26.63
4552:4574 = 27.64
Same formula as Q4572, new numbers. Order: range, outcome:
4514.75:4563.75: 20.02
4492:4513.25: 22.72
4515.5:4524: 23.06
